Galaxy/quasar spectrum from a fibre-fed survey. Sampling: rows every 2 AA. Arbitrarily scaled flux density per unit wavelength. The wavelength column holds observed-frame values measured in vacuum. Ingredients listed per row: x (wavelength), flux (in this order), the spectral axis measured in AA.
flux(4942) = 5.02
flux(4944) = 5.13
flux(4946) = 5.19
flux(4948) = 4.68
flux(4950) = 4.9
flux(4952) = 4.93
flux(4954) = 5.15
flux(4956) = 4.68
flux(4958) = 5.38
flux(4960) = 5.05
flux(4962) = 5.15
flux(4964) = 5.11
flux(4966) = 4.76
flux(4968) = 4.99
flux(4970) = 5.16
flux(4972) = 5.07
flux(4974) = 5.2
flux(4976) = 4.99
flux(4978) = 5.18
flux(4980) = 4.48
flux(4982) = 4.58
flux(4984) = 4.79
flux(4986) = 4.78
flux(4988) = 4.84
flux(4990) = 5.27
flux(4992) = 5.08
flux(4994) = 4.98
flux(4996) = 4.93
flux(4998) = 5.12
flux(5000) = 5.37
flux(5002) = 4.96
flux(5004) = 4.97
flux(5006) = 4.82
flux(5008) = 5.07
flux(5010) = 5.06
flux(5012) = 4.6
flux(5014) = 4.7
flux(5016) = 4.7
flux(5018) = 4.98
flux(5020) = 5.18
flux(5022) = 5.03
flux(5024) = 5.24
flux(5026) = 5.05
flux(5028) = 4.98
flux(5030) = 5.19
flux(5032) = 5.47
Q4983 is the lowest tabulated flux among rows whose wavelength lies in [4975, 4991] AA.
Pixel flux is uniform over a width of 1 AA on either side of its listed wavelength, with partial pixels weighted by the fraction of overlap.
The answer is 4.48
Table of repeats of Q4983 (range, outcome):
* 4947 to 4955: 4.68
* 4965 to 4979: 4.76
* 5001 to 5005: 4.96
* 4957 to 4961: 5.05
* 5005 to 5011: 4.82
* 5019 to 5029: 4.98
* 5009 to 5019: 4.6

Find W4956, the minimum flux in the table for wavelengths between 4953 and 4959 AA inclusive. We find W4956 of 4.68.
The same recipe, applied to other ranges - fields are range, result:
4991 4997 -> 4.93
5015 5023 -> 4.7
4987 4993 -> 4.84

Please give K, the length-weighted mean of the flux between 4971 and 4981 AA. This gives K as 4.98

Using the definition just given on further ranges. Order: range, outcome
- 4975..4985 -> 4.8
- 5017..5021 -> 5.08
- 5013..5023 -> 4.92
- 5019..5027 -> 5.12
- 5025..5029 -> 5.02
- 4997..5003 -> 5.15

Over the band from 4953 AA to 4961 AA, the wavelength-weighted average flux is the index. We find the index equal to 5.06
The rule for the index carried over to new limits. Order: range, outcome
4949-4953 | 4.92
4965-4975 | 5.04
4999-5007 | 5.03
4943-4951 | 4.97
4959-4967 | 5.02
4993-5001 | 5.1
